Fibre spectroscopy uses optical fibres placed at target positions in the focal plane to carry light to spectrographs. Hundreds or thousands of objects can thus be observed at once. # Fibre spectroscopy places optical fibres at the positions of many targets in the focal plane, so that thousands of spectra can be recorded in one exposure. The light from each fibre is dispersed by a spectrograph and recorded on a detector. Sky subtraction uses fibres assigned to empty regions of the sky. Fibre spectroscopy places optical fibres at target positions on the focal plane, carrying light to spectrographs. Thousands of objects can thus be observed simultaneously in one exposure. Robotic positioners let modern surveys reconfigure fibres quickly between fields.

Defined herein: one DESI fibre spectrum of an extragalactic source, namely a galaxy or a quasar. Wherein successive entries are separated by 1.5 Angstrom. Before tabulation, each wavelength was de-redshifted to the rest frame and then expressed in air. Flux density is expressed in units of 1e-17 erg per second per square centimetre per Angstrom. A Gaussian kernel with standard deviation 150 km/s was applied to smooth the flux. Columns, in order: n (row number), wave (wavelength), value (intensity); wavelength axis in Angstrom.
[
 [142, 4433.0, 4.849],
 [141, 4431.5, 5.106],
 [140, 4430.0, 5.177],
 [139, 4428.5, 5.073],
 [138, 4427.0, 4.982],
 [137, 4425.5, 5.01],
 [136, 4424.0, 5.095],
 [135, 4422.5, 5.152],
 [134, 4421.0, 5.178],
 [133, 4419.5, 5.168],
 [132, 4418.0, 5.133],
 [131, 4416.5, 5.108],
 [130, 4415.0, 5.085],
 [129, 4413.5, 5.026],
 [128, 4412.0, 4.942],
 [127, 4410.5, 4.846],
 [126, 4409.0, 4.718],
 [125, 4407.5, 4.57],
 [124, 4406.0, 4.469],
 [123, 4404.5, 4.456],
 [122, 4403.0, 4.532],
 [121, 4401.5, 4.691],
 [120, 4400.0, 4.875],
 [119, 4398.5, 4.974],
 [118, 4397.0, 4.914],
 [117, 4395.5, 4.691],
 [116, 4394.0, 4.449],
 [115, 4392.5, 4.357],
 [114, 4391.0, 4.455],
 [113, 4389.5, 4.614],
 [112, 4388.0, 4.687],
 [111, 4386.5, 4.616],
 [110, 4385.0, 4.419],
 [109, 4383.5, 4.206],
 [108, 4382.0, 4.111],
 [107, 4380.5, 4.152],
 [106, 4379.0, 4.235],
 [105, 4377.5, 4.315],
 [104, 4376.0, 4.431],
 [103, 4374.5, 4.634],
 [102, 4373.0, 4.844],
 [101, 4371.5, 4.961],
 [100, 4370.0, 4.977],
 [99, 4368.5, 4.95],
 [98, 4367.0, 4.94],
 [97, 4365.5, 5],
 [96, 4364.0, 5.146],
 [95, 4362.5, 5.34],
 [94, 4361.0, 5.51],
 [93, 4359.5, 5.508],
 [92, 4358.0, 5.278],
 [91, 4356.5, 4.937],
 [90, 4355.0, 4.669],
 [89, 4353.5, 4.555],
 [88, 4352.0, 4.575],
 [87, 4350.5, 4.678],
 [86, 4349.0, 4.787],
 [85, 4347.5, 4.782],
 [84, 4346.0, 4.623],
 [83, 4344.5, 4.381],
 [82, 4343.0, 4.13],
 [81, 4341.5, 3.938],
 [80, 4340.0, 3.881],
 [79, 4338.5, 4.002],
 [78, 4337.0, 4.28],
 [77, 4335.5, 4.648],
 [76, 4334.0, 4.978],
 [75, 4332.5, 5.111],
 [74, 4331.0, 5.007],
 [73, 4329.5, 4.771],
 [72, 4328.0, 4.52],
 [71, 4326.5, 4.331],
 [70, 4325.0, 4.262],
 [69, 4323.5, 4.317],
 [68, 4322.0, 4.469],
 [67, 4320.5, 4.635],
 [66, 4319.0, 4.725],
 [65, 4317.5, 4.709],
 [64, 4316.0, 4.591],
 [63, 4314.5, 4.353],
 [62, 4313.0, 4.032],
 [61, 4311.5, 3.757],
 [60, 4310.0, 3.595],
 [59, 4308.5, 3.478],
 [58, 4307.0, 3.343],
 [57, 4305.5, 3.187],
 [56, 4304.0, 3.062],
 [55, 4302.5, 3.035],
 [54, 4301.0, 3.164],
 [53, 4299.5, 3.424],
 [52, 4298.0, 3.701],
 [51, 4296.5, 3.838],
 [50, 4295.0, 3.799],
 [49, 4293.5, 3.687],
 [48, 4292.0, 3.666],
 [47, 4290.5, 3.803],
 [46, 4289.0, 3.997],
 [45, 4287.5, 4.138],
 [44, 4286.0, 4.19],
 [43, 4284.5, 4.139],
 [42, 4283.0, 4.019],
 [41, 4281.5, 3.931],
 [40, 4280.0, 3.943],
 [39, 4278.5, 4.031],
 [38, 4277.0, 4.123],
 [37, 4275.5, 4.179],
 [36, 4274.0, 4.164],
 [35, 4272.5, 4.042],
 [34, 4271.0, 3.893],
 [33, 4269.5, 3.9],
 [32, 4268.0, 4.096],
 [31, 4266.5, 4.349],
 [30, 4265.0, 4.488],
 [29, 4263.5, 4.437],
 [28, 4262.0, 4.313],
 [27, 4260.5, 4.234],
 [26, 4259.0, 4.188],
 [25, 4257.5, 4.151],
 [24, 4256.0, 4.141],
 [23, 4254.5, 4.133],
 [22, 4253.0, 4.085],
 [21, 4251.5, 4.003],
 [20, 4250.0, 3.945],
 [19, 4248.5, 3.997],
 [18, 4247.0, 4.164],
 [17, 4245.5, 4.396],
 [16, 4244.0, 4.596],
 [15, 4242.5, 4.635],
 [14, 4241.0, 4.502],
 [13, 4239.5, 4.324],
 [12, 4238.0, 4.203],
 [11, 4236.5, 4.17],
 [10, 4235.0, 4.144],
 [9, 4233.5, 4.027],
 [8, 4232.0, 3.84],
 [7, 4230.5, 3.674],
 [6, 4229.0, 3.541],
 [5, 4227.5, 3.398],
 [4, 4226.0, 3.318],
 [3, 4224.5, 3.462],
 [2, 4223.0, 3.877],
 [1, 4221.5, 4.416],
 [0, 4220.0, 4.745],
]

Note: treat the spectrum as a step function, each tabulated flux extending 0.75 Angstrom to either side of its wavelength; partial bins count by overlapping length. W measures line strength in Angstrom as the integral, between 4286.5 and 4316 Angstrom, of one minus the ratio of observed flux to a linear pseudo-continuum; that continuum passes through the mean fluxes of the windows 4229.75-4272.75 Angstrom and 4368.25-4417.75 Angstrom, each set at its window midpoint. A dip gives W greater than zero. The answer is 4.6 Angstrom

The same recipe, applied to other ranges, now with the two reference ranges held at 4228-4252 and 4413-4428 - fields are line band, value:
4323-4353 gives 1.0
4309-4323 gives 0.7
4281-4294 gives 1.3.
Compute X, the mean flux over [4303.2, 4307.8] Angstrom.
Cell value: 3.2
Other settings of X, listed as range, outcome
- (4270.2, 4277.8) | 4.08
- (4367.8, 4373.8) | 4.93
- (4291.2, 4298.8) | 3.74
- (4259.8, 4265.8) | 4.37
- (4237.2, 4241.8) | 4.34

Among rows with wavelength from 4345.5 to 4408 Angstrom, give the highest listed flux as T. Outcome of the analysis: 5.51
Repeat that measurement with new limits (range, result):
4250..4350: 5.111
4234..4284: 4.635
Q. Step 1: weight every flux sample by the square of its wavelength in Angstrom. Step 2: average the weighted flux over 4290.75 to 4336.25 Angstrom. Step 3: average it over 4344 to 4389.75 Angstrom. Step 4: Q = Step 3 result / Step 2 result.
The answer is 1.19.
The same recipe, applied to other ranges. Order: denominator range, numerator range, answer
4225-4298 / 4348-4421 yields 1.24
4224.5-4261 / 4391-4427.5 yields 1.29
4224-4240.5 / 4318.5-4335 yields 1.26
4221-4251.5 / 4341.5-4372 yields 1.28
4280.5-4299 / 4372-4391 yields 1.19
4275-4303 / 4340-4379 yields 1.28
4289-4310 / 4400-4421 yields 1.46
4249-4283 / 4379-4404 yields 1.17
